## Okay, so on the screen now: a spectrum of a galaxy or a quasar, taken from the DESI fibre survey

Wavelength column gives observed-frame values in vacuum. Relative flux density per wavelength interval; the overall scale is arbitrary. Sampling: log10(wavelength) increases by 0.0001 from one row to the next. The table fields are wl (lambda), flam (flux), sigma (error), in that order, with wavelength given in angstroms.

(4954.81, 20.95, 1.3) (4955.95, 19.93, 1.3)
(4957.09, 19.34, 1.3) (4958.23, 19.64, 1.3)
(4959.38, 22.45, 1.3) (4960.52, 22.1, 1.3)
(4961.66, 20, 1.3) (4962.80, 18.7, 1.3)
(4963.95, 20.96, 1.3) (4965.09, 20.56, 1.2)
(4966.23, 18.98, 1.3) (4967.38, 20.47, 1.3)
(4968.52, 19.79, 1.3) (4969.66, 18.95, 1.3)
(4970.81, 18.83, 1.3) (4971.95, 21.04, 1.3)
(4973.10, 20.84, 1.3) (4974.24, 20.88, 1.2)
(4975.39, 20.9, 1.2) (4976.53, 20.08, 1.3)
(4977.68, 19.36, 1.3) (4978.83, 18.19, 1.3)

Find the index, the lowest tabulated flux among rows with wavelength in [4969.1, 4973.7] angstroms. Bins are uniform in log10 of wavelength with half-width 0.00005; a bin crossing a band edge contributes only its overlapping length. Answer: 18.83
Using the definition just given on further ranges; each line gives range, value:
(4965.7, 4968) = 18.98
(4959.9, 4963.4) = 18.7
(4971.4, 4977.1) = 20.08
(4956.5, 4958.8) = 19.34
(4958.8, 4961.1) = 22.1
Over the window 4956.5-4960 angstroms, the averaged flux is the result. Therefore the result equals 20.5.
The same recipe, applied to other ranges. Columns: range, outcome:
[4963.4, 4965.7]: 20.8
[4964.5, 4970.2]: 19.8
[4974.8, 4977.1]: 20.5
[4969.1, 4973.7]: 19.9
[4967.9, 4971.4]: 19.3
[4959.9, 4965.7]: 20.5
